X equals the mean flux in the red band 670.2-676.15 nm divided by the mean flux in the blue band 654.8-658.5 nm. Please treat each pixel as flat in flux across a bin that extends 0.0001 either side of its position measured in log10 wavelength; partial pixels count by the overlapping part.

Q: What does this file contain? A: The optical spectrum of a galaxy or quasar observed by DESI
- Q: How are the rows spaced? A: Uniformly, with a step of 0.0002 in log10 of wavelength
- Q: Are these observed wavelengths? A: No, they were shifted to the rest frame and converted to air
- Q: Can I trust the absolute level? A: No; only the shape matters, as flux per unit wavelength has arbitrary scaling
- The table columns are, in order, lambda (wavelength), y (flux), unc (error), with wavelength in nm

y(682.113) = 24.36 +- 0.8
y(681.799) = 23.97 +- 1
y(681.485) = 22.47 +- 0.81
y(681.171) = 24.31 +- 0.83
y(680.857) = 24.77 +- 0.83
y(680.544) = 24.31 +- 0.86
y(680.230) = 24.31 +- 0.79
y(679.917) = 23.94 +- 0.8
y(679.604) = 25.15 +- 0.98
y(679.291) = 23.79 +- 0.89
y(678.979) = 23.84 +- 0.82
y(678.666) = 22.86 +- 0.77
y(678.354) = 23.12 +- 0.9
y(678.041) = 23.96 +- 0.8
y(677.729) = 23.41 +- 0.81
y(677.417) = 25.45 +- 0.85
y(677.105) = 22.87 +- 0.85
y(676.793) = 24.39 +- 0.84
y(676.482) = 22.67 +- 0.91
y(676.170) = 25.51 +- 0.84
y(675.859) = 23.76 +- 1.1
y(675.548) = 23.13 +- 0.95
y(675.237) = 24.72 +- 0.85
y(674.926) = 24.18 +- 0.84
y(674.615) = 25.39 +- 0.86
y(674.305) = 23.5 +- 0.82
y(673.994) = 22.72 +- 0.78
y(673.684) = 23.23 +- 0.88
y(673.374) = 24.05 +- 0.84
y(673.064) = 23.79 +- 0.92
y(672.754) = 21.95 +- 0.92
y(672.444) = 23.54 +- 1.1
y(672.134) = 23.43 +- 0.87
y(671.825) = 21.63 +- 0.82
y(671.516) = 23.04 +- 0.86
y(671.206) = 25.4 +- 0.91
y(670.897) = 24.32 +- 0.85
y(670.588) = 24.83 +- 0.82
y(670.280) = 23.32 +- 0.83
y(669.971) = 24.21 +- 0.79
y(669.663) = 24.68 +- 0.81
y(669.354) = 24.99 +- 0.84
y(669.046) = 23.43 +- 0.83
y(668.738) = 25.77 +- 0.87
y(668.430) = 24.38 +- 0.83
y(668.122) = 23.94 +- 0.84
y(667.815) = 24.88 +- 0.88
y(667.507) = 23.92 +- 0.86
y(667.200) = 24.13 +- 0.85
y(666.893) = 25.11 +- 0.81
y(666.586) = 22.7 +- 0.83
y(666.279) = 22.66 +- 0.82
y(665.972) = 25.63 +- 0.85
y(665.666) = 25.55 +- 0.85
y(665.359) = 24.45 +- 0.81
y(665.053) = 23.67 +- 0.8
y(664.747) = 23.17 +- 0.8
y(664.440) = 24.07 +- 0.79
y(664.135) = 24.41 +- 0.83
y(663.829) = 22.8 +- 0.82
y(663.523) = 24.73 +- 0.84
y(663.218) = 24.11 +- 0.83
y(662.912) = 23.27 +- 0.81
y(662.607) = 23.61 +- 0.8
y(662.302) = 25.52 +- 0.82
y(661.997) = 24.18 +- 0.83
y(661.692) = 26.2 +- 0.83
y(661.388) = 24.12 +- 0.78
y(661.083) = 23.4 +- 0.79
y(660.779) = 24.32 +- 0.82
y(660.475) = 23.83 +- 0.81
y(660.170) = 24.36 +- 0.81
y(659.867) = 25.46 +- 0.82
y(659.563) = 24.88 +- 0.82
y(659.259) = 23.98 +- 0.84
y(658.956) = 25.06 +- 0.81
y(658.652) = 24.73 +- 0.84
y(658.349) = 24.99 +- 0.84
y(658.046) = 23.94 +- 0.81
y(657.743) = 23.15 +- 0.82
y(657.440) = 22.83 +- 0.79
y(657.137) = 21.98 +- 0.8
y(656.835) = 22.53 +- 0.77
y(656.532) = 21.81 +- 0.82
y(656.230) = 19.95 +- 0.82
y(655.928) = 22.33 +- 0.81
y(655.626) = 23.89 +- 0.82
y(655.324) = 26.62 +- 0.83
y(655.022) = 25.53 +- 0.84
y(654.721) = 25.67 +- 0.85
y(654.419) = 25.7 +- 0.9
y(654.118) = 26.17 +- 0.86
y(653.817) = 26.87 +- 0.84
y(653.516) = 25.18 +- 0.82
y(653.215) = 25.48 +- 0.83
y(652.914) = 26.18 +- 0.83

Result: 1.0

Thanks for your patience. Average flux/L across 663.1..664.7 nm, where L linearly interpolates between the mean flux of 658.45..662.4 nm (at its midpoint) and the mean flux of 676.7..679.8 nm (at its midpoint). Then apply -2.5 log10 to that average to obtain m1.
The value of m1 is 0.023 mag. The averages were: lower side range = 24.6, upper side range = 23.9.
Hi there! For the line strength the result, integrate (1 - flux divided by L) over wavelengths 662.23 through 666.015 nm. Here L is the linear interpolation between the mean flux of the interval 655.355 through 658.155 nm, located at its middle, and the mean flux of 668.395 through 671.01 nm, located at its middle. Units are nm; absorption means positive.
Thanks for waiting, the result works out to -0.079 nm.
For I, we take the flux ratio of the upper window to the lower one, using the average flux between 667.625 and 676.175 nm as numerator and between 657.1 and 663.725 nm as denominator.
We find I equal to 0.99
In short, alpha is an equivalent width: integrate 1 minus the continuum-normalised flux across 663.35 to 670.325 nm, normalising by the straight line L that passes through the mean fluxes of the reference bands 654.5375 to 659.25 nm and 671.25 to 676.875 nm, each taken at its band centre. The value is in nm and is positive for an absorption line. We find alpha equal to -0.17 nm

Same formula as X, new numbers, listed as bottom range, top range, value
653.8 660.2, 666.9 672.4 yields 1.00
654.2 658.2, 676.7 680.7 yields 1.02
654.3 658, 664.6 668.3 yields 1.03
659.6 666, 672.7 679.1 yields 0.98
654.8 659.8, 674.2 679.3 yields 1.01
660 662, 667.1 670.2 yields 1.00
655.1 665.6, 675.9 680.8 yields 1.00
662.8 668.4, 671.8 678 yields 0.98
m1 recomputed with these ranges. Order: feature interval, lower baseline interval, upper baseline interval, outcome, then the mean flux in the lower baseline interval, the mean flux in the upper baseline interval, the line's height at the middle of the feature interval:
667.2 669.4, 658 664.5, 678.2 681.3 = -0.008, 24.4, 24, 24.2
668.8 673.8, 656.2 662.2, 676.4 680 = 0.003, 23.9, 23.8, 23.8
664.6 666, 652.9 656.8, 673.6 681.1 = -0.005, 24.6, 24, 24.3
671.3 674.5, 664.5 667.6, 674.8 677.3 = 0.038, 24.1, 23.9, 24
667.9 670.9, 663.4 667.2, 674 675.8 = -0.015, 24.1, 24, 24.1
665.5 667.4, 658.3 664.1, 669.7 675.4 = -0.009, 24.4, 23.8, 24.1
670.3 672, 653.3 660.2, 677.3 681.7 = 0.012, 24.3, 24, 24.1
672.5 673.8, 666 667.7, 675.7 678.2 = 0.031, 23.9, 24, 23.9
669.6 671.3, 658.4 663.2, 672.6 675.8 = -0.024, 24.5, 23.7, 23.9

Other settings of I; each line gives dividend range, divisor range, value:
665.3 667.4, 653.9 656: 0.96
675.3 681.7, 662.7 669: 0.99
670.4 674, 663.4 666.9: 0.98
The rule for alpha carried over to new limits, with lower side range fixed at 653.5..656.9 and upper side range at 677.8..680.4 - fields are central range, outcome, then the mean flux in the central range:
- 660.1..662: -0.01 nm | 24.4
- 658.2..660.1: -0.04 nm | 24.8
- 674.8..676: 0.00 nm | 23.9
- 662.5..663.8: 0.02 nm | 23.8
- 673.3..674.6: 0.02 nm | 23.6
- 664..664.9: 0.01 nm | 23.9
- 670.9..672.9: 0.06 nm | 23.2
